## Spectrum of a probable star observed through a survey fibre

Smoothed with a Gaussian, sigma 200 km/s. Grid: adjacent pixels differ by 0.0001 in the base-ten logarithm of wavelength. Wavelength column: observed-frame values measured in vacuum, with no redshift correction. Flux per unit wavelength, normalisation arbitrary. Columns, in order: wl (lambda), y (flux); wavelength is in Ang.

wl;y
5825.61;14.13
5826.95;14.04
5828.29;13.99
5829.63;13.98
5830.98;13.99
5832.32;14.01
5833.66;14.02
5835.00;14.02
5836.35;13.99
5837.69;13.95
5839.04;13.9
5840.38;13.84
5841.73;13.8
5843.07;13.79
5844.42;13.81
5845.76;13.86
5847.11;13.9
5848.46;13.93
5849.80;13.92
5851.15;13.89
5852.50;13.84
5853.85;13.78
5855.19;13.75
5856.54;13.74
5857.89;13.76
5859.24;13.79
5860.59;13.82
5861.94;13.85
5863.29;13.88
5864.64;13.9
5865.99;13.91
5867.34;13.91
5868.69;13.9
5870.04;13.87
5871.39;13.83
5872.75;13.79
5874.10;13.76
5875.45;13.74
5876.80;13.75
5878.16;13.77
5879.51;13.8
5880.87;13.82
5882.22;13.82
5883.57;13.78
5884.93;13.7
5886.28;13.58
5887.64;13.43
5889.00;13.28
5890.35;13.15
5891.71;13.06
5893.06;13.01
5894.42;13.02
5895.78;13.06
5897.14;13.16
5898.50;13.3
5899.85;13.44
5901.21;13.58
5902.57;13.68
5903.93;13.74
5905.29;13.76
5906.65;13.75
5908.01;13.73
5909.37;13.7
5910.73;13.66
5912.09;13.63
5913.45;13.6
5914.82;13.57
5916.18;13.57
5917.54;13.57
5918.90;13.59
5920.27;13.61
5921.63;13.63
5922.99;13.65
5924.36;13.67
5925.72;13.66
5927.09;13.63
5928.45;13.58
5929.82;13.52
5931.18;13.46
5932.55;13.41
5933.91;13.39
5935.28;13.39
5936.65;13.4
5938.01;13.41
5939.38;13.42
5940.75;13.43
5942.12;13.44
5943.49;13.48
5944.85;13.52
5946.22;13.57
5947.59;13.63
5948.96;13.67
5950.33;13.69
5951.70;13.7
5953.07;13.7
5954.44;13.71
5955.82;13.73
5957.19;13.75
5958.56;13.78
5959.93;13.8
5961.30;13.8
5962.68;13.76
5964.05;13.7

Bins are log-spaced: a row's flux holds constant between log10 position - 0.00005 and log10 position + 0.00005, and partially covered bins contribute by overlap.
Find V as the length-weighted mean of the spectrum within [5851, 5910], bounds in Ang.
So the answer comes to 13.6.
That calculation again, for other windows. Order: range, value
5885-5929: 13.5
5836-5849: 13.9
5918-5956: 13.6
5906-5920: 13.6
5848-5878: 13.8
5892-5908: 13.4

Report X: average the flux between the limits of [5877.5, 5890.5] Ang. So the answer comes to 13.6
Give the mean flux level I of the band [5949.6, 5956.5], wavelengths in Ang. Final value 13.7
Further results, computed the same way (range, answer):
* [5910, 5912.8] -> 13.7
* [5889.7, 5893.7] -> 13.1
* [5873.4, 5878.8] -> 13.8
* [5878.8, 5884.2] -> 13.8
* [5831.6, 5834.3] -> 14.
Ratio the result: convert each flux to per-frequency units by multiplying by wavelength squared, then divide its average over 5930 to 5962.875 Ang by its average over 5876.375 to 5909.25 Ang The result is 1.0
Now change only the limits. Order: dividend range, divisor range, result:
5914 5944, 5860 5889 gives 1.00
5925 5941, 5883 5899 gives 1.03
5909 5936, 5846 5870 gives 1.00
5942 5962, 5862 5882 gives 1.02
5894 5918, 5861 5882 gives 0.99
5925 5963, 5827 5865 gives 1.01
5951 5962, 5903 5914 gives 1.02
